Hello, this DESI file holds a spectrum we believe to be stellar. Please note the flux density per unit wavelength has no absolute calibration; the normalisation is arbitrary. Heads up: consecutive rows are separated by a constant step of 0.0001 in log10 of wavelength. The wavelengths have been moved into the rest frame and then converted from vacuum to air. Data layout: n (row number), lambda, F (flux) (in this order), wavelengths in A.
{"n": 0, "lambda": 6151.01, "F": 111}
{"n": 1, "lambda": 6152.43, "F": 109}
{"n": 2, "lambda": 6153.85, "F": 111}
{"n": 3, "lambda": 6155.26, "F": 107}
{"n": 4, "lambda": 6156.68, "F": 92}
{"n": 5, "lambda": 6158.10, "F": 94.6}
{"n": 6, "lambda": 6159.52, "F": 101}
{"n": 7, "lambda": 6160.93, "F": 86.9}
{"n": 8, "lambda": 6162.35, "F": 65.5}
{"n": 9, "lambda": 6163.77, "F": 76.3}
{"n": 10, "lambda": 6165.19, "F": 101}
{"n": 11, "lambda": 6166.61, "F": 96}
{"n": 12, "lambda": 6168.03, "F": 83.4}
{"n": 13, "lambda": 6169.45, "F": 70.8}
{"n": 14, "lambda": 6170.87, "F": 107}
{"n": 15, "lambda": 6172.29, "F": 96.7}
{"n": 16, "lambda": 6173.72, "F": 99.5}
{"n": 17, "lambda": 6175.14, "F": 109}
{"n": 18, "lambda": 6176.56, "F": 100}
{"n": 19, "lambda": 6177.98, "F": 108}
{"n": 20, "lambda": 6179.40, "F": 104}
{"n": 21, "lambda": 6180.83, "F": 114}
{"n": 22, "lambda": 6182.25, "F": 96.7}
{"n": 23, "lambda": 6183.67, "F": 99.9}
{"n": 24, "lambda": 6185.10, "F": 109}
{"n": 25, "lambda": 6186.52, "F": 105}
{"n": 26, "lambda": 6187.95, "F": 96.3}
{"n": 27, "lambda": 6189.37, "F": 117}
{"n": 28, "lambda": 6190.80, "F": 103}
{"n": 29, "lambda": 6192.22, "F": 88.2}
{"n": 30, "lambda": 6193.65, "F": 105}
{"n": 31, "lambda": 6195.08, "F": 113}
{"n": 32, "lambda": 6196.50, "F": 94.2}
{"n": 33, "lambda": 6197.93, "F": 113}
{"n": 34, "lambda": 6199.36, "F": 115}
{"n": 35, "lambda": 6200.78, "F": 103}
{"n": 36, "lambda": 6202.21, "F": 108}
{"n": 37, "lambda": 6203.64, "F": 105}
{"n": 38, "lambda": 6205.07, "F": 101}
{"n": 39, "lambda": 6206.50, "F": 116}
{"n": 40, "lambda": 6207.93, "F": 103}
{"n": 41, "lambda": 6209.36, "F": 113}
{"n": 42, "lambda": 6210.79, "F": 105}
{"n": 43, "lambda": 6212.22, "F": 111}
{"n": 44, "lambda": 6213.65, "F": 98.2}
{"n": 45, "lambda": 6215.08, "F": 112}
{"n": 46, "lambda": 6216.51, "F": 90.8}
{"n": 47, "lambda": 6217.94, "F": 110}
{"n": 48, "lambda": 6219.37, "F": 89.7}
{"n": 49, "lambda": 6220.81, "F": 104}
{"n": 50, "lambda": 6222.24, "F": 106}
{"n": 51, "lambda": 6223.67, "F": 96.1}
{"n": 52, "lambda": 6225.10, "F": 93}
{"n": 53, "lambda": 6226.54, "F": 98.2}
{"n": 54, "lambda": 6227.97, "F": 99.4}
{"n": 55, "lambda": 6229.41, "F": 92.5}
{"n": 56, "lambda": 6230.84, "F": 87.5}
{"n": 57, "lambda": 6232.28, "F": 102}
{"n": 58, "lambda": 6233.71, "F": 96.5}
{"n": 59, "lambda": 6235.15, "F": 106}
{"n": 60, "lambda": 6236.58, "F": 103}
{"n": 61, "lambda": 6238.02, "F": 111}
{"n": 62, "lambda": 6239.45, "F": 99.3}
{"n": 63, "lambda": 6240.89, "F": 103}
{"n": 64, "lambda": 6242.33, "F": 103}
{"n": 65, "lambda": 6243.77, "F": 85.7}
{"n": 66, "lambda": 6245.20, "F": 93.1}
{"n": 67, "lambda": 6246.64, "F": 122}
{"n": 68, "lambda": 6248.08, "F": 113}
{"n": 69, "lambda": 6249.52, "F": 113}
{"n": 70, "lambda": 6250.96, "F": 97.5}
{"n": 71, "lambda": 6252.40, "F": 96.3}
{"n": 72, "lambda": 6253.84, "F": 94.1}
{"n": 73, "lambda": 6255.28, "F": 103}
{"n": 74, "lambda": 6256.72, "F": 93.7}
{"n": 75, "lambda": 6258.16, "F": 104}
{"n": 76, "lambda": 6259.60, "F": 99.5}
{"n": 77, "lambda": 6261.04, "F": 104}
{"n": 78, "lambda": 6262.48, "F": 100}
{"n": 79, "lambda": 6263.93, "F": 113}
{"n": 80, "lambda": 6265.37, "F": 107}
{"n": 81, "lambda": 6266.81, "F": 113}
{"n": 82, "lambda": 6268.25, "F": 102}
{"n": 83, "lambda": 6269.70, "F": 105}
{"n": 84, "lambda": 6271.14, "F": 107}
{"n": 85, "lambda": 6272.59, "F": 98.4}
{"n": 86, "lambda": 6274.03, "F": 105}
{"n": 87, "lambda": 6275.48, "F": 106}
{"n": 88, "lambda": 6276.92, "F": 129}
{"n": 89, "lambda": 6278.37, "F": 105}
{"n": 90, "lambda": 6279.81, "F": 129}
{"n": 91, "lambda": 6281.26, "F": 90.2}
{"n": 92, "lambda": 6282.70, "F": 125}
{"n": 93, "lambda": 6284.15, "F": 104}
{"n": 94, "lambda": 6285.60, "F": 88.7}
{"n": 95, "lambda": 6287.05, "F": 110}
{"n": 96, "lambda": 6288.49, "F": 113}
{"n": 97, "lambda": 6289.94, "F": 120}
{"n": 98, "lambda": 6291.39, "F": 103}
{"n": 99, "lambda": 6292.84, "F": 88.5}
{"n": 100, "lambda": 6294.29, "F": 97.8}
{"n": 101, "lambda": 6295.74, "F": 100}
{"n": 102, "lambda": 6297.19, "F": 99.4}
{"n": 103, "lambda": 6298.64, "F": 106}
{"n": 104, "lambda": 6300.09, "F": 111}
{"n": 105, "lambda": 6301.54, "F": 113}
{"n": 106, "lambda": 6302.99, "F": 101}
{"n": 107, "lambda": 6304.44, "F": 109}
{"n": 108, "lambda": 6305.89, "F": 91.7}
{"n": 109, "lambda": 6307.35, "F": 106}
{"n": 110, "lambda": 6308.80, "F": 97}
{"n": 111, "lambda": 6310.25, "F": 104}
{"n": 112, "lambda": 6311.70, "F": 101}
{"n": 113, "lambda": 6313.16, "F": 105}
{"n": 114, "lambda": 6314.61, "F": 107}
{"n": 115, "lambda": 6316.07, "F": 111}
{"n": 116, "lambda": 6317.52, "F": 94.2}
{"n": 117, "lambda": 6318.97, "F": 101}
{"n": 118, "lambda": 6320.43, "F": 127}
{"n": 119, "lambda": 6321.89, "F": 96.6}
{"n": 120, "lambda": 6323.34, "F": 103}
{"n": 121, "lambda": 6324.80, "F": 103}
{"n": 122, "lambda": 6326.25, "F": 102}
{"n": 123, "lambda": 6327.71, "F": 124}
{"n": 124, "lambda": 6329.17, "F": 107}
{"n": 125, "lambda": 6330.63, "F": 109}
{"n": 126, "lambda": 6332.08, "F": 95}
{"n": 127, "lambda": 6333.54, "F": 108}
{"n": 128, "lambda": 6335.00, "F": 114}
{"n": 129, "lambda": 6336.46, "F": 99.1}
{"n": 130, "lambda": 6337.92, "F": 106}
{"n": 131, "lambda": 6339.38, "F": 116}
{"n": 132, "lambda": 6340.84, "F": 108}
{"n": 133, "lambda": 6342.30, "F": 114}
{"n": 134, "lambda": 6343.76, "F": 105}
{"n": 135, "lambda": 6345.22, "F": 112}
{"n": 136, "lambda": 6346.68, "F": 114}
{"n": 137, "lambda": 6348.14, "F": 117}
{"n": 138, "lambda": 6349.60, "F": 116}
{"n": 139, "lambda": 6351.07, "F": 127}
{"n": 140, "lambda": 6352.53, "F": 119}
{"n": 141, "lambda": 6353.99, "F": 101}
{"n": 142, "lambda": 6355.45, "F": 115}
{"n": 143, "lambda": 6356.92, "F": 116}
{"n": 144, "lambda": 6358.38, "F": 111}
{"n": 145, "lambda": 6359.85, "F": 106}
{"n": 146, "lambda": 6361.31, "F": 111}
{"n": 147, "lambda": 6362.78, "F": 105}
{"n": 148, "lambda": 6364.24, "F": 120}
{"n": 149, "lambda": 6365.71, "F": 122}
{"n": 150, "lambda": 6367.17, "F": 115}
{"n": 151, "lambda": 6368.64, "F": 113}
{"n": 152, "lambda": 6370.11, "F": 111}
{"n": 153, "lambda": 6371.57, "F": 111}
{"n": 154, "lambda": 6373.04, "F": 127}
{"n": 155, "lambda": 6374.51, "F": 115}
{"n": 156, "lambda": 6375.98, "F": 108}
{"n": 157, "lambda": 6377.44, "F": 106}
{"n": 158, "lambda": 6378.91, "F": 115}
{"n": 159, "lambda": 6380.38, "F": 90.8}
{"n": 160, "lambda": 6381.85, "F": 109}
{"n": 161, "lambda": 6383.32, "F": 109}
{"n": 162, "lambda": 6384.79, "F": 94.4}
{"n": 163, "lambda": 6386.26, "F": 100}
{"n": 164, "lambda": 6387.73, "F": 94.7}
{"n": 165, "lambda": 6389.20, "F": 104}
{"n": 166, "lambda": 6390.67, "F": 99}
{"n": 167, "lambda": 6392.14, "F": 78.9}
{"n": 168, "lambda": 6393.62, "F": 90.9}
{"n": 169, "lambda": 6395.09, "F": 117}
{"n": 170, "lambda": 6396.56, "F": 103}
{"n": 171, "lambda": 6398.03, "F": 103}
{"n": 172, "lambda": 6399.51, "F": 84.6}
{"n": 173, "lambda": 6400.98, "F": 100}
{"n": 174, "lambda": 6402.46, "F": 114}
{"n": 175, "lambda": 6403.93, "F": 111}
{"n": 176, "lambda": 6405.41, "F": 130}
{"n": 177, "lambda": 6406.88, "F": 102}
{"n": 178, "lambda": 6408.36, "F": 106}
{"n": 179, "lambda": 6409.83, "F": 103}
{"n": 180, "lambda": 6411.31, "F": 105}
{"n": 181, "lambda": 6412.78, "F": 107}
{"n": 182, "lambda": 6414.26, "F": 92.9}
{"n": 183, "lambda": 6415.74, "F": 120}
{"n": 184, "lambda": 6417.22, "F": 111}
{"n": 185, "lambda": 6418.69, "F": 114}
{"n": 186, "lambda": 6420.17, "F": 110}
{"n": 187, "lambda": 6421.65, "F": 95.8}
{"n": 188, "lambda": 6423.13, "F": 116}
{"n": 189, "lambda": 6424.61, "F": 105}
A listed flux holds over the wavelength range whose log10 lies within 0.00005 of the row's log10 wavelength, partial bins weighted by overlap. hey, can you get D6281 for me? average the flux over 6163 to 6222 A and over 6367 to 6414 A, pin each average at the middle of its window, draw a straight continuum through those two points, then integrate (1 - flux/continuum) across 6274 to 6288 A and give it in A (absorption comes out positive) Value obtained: -0.79 A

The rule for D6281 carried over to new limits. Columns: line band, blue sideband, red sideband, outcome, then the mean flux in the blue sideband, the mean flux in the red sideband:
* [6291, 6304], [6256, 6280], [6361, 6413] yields 0.52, 107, 106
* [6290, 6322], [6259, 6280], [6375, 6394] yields 0.52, 108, 100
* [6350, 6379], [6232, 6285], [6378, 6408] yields -2.99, 105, 103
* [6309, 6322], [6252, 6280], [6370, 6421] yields 0.02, 105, 106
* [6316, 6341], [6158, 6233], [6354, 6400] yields -0.43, 100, 107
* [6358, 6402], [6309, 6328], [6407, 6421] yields 0.34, 105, 107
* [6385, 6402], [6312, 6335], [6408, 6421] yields 1.50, 106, 108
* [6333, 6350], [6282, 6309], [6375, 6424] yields -1.01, 105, 104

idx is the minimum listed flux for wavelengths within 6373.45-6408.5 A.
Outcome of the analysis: 78.9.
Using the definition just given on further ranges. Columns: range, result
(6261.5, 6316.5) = 88.5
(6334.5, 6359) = 99.1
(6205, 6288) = 85.7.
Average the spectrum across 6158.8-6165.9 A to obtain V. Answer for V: 86.2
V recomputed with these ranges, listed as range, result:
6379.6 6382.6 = 100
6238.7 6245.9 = 97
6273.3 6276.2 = 106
